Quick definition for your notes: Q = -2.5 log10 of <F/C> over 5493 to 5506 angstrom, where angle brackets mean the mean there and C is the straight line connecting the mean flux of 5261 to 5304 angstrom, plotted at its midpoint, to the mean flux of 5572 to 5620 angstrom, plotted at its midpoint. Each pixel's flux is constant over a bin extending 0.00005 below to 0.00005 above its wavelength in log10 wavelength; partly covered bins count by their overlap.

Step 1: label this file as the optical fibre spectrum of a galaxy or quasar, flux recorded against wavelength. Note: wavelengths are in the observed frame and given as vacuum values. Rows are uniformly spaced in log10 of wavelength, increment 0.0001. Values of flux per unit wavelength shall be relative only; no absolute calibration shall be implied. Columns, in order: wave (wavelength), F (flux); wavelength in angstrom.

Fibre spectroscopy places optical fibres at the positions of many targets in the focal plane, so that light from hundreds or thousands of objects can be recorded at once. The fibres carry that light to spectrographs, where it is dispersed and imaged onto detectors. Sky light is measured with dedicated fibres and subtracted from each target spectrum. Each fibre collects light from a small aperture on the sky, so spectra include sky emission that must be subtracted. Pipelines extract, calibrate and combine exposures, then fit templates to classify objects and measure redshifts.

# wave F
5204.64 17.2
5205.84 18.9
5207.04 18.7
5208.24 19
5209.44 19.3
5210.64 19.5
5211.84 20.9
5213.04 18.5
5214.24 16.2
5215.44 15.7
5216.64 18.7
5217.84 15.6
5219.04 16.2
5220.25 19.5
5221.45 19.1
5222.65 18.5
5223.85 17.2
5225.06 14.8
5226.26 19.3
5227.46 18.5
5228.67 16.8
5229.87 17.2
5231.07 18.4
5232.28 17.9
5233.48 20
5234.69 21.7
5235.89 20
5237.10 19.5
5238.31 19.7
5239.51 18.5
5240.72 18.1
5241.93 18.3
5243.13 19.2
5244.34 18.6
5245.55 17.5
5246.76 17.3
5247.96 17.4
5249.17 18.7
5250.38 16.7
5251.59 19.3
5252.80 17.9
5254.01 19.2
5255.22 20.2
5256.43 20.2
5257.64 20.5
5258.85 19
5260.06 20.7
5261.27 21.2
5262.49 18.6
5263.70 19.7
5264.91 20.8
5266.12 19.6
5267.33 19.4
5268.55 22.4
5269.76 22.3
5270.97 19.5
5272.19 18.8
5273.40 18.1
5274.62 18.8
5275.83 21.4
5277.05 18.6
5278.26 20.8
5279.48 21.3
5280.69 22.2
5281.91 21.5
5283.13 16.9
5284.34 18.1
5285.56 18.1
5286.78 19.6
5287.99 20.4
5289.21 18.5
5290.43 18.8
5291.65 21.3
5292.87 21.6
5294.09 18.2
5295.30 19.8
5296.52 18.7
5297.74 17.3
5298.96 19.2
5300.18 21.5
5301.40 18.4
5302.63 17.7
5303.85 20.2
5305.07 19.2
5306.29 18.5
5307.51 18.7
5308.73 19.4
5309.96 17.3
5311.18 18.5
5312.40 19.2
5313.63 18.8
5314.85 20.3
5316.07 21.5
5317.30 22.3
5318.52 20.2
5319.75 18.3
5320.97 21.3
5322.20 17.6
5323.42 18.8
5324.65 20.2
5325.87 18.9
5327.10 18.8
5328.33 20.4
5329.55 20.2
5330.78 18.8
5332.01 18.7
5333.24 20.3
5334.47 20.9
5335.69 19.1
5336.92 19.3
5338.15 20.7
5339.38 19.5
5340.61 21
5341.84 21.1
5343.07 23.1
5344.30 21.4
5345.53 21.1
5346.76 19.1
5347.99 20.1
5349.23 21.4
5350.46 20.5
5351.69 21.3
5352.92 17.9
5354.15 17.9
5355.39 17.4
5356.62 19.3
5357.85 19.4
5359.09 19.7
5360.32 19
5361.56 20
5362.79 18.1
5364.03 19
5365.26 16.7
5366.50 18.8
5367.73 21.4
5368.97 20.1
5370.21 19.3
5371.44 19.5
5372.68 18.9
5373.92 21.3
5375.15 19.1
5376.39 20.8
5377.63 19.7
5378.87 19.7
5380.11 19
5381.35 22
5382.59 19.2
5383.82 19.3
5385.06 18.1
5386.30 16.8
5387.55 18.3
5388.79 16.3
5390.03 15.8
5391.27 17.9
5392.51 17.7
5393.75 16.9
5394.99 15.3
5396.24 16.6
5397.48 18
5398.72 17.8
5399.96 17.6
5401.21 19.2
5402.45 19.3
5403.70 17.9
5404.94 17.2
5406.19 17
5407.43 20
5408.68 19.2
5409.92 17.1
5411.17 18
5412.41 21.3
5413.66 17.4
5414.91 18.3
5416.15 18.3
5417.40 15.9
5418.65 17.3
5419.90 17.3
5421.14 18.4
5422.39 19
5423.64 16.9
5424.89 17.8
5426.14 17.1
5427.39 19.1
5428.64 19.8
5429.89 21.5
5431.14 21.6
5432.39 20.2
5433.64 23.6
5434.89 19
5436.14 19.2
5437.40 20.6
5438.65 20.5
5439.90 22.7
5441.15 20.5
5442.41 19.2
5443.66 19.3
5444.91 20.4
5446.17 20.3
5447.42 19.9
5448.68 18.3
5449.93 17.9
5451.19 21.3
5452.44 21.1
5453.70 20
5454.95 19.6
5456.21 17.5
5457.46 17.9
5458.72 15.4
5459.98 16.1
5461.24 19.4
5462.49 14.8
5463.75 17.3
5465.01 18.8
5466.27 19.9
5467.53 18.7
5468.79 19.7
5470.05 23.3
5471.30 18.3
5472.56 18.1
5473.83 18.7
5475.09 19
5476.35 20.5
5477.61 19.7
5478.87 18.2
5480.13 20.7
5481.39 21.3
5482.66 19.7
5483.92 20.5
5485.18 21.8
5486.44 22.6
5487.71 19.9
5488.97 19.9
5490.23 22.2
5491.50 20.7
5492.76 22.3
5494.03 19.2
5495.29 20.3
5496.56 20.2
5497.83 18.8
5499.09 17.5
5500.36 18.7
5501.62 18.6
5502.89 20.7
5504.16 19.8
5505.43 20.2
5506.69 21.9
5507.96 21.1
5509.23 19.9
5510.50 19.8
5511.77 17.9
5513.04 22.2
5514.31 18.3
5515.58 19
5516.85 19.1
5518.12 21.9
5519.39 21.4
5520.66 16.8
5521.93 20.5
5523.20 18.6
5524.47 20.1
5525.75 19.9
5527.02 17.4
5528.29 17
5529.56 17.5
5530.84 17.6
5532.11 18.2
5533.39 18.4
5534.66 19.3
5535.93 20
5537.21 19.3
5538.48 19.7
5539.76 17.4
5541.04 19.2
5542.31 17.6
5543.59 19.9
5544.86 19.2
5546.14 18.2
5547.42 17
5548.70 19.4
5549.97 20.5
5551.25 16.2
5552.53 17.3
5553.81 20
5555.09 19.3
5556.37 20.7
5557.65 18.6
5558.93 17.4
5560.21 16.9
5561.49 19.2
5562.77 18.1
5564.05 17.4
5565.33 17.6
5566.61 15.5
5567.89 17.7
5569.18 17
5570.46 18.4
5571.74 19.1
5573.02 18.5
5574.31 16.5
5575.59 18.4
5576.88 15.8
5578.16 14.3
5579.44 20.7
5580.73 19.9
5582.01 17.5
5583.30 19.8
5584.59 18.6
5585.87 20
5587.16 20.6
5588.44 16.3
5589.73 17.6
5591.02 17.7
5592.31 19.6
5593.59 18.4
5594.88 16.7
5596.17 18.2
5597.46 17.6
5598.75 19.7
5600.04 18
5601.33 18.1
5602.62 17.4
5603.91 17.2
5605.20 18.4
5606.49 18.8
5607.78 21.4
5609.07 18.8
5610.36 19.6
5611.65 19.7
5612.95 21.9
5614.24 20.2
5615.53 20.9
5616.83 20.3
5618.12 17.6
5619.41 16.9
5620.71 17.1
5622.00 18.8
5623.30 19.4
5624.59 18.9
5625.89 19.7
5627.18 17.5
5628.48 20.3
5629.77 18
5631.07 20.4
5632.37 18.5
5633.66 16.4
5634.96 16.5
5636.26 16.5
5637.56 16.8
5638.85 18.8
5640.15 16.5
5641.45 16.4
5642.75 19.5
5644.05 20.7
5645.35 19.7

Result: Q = -0.03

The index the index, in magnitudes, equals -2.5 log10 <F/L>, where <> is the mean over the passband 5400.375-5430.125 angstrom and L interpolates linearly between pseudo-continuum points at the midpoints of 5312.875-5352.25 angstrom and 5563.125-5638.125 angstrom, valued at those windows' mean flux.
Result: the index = 0.075 mag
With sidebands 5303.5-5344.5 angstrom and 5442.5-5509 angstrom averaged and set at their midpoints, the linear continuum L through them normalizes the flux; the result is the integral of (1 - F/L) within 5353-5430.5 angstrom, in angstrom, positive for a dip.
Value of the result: 4.6 angstrom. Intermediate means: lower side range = 19.8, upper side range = 19.6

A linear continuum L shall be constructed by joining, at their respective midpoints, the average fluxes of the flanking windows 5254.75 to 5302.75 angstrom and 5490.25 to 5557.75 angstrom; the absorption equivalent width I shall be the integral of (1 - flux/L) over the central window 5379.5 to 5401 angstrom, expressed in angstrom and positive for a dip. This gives 1.9 angstrom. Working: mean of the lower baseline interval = 19.8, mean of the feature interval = 17.8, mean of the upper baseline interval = 19.3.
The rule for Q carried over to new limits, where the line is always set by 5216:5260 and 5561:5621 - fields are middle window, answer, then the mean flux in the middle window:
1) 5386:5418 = 0.04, 17.7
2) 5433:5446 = -0.11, 20.5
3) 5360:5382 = -0.06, 19.6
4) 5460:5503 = -0.07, 19.6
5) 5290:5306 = -0.05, 19.4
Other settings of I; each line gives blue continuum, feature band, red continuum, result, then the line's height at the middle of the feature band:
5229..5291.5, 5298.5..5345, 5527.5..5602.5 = -1.4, 19.1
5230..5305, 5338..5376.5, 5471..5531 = -0.5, 19.5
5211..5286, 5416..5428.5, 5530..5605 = 0.6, 18.6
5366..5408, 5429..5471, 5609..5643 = -2.2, 18.6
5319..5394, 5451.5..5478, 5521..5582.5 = 0.0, 18.8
